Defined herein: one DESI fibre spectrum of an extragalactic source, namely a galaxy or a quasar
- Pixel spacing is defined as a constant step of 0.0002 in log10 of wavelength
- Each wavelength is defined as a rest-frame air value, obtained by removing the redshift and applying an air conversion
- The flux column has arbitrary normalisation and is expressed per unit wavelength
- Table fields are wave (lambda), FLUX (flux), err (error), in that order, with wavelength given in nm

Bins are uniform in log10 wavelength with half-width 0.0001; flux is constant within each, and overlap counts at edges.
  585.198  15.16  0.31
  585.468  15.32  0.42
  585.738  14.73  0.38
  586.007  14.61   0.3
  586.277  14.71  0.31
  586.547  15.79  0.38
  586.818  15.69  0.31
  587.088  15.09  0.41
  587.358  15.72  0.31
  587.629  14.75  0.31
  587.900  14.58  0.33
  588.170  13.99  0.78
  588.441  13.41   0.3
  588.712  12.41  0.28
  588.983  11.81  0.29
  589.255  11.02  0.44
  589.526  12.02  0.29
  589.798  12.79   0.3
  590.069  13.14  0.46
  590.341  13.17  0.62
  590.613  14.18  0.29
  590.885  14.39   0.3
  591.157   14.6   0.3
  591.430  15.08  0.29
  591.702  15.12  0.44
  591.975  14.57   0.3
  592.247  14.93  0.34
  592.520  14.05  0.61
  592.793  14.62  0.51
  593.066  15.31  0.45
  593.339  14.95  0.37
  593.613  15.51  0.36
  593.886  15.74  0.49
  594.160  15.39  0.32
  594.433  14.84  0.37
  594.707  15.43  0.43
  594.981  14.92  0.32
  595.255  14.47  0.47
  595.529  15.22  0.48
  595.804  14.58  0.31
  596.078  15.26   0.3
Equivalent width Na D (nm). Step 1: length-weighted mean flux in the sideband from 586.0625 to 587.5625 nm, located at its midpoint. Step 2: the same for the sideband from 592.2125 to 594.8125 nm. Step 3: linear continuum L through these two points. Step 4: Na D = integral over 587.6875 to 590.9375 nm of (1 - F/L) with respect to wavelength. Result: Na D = 0.46 nm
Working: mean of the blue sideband 15.3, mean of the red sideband 15.1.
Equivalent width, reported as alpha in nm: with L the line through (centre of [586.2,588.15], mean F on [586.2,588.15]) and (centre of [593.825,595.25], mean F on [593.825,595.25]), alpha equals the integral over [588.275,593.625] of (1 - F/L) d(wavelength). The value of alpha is 0.47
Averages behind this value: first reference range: 15.1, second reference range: 15.2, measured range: 13.8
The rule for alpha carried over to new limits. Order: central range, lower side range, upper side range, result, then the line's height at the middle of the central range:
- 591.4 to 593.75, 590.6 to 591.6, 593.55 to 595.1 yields 0.01 nm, 14.9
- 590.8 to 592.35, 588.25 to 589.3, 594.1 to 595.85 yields -0.14 nm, 13.5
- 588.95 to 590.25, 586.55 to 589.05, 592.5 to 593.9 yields 0.21 nm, 14.6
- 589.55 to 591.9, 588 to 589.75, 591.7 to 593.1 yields -0.05 nm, 13.7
